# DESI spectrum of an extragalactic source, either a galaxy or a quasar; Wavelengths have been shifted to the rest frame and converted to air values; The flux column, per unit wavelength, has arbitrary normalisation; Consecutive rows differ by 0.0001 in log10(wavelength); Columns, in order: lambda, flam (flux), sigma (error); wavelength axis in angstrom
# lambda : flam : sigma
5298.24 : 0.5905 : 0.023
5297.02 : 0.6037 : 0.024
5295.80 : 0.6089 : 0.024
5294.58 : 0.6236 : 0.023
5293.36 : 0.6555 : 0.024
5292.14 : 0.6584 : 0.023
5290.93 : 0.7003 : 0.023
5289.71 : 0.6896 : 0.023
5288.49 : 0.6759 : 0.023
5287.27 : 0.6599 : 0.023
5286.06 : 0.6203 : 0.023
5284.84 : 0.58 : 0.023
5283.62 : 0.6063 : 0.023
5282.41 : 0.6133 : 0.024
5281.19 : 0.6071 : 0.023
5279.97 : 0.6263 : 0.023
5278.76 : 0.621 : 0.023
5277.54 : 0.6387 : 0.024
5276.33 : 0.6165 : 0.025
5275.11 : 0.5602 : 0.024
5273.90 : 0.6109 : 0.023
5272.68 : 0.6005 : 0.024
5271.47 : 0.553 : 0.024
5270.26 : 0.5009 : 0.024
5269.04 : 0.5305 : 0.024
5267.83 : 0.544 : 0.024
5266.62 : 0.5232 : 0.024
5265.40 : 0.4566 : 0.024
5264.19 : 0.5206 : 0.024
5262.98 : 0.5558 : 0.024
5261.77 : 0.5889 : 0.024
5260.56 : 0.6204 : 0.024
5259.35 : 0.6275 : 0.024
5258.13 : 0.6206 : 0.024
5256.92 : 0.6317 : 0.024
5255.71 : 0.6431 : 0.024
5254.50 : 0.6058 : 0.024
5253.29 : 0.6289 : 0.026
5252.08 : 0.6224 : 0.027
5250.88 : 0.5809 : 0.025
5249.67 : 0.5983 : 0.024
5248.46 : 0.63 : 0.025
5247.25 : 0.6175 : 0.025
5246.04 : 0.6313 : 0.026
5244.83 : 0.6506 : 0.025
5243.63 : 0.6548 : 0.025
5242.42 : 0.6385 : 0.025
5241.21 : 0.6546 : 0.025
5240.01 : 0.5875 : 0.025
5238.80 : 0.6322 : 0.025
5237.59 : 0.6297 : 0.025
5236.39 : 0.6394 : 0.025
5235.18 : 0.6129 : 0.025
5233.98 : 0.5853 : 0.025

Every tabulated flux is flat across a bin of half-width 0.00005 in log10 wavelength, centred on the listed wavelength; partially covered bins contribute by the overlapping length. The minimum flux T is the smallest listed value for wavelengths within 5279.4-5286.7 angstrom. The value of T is 0.58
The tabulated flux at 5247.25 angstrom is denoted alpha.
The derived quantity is 0.6175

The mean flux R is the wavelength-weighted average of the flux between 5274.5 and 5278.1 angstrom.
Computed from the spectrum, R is 0.605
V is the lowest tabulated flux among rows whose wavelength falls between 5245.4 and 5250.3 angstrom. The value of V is 0.5983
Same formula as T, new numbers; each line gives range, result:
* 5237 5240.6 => 0.5875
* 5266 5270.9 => 0.5009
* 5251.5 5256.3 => 0.6058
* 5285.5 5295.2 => 0.6203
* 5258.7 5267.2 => 0.4566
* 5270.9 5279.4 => 0.553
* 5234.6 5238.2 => 0.6129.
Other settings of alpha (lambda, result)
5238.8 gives 0.6322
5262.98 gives 0.5558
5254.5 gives 0.6058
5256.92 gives 0.6317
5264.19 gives 0.5206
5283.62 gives 0.6063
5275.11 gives 0.5602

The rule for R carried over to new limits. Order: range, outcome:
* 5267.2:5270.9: 0.526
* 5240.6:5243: 0.647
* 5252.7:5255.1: 0.617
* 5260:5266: 0.549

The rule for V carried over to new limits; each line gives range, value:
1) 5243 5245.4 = 0.6506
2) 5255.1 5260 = 0.6206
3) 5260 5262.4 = 0.5889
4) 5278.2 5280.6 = 0.621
